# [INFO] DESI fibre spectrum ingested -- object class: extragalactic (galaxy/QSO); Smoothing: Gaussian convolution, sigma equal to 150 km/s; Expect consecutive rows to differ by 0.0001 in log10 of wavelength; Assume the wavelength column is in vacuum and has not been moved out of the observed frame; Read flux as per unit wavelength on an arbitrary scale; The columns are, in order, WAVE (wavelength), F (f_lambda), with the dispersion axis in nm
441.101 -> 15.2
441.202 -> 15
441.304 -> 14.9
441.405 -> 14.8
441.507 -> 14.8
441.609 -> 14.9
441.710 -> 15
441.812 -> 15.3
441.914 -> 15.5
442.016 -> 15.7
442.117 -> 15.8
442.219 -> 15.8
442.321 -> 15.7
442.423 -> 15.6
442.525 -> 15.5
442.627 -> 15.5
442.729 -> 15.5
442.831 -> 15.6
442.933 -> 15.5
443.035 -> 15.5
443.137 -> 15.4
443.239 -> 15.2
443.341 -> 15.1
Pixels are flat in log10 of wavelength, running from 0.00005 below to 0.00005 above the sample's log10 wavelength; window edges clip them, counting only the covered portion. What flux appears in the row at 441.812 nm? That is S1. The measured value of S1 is 15.3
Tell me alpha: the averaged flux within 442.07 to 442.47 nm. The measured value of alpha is 15.7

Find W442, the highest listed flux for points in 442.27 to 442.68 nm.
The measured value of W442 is 15.7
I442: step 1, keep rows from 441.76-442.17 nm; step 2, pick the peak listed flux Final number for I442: 15.8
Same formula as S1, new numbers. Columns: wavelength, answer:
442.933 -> 15.5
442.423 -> 15.6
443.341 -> 15.1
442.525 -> 15.5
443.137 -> 15.4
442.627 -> 15.5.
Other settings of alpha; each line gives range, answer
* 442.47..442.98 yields 15.5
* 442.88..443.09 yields 15.5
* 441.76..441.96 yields 15.4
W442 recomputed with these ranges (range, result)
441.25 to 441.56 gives 14.9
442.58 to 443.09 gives 15.6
